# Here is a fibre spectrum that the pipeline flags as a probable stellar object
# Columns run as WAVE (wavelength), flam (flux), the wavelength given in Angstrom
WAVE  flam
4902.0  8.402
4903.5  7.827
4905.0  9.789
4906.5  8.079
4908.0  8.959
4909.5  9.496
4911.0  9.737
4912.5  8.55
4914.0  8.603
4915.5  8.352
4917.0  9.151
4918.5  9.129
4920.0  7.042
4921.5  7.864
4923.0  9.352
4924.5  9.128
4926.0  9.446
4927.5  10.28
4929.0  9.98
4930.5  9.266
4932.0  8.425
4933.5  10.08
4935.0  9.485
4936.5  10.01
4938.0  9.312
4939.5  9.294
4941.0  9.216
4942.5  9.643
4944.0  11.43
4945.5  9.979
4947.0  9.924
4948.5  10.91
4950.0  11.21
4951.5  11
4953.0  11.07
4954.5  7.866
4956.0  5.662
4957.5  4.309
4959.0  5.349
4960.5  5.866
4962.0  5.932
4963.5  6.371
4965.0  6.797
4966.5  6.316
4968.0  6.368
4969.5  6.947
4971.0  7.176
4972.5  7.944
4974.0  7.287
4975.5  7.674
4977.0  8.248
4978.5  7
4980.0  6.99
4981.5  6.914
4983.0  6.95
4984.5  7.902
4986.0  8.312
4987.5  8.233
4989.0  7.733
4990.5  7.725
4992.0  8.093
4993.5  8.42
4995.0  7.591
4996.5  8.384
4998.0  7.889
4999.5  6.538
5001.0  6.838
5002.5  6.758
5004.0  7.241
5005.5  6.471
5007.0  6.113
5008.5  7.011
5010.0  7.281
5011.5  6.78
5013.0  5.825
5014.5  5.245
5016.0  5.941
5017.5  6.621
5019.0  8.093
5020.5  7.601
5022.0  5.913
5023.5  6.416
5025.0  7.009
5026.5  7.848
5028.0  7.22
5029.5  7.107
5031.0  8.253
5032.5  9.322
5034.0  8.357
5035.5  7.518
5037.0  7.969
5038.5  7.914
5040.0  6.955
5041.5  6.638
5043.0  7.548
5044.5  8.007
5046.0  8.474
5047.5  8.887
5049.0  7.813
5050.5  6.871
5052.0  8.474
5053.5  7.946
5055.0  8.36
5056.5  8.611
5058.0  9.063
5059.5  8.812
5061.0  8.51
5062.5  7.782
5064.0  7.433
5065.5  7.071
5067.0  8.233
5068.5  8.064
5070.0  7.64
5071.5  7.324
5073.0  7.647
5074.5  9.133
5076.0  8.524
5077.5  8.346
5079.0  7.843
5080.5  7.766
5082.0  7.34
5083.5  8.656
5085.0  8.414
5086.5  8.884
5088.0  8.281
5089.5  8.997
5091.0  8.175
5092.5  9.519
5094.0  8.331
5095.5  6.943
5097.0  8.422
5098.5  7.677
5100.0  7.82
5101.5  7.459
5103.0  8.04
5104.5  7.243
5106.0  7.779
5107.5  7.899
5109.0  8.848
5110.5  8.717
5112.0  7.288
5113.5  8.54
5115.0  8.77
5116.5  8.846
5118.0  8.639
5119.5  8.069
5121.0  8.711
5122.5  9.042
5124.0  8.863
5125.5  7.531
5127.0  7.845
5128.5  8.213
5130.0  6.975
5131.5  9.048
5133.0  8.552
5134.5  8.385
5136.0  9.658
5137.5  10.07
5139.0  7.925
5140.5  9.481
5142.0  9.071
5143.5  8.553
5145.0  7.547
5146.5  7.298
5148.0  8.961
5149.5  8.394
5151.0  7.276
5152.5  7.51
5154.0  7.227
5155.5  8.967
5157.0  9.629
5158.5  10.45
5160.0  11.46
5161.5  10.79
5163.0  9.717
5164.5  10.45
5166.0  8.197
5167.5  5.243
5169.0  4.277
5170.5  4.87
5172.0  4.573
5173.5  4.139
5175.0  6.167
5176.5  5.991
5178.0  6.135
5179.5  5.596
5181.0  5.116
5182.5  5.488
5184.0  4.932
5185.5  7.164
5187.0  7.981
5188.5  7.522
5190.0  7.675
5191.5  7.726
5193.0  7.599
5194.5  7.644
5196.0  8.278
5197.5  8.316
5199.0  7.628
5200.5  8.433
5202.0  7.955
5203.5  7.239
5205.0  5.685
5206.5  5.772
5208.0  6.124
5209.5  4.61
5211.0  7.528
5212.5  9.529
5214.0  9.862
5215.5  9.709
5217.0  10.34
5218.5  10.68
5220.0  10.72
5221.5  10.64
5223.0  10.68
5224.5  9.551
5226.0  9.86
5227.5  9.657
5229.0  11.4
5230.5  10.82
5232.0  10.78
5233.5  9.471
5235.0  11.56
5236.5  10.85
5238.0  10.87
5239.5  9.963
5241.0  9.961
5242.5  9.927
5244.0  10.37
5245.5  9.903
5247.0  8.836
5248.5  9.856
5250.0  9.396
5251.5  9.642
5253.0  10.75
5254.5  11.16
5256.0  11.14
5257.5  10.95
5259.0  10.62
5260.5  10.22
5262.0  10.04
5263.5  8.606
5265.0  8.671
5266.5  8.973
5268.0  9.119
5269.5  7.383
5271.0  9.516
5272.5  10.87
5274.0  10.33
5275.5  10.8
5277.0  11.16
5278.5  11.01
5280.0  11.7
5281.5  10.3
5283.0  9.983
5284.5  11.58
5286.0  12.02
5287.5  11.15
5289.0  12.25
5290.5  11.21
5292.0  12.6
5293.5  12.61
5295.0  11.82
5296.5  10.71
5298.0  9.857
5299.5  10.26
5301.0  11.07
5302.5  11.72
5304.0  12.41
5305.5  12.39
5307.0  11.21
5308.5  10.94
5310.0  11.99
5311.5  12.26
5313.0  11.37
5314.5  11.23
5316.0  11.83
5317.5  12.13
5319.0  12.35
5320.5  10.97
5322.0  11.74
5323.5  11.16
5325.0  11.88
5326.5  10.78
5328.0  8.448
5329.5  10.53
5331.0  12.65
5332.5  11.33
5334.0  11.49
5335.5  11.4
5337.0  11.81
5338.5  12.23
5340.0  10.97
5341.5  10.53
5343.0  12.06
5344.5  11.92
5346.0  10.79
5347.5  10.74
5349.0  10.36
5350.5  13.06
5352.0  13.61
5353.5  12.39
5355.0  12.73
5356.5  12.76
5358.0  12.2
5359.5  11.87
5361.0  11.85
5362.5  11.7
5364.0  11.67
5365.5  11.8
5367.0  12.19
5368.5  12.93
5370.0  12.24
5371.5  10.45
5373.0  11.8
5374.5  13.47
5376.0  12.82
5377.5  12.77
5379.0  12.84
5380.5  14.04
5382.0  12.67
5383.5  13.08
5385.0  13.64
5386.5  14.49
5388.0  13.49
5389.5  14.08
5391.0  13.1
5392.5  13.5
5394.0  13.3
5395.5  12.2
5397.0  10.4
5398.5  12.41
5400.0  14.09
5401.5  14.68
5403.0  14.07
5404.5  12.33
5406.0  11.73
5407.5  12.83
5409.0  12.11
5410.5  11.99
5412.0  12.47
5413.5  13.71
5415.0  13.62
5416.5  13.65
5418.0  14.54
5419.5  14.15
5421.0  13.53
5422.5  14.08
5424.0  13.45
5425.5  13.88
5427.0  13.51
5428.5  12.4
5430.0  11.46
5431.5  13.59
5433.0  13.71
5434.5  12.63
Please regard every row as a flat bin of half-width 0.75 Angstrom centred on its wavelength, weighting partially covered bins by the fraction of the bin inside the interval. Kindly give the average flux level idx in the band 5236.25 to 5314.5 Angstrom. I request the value 10.7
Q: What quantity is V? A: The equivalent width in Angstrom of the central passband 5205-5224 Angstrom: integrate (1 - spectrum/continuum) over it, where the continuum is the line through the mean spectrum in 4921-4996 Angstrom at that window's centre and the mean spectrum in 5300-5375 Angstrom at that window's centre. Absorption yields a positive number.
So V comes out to 3.3 Angstrom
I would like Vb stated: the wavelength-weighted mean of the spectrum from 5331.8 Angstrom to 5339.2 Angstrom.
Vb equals 11.7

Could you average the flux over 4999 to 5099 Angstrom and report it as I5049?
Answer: 7.68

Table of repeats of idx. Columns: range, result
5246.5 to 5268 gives 9.9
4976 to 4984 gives 7.26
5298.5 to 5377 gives 11.7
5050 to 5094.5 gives 8.21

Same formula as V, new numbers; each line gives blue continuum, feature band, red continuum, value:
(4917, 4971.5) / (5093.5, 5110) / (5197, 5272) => 2.1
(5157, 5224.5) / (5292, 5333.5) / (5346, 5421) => -2.1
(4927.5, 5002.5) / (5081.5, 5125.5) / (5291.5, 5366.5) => 5.5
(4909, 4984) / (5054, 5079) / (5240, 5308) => 2.9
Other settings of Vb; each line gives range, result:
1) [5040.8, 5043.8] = 7.12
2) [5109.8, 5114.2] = 8.17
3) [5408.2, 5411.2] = 12.1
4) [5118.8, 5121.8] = 8.41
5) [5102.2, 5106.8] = 7.69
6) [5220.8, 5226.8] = 10.2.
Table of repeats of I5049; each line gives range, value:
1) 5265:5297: 10.8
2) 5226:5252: 10.2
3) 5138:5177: 7.88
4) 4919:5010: 8.07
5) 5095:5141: 8.3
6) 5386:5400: 13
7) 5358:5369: 12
